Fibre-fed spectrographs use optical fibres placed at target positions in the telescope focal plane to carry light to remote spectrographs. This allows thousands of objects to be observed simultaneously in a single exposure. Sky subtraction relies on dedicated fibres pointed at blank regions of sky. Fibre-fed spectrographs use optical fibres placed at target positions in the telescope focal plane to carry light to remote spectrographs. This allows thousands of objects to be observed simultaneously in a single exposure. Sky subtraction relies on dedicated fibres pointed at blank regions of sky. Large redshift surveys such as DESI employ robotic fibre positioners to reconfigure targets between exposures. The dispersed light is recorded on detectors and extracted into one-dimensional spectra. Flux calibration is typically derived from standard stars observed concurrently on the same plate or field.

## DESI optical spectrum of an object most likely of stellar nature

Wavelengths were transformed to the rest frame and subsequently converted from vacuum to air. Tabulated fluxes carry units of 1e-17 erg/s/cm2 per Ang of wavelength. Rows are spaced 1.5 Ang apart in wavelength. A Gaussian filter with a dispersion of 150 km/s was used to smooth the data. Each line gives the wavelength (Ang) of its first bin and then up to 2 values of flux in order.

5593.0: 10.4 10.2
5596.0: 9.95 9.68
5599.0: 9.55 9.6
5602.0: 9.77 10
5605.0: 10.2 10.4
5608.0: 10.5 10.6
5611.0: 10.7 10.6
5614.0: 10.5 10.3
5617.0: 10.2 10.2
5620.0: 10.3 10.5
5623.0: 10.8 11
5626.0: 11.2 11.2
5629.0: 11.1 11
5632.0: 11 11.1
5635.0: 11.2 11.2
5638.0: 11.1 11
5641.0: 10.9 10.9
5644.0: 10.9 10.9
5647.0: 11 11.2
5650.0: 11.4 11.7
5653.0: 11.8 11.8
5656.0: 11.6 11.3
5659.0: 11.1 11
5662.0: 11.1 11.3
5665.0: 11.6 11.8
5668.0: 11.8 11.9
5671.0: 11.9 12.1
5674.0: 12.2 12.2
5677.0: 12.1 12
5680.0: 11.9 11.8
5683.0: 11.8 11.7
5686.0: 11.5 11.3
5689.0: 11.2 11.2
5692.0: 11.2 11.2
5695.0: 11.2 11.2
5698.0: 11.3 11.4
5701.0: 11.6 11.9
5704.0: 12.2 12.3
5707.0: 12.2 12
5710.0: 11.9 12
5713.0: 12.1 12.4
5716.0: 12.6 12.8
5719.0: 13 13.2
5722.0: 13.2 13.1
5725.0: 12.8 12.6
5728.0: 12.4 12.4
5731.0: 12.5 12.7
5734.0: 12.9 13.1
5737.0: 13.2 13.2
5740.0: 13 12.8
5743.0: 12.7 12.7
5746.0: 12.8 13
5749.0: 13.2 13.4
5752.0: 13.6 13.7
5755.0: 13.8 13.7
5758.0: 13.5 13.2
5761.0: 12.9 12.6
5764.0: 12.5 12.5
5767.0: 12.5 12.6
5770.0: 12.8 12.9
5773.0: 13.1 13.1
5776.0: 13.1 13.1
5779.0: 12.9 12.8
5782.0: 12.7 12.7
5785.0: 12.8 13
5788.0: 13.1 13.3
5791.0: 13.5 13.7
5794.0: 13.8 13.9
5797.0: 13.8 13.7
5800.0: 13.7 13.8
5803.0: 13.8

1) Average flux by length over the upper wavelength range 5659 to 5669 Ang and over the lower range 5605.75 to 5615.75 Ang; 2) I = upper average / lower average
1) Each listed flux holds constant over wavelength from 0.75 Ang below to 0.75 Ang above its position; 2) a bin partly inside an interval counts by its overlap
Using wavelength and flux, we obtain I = 1.1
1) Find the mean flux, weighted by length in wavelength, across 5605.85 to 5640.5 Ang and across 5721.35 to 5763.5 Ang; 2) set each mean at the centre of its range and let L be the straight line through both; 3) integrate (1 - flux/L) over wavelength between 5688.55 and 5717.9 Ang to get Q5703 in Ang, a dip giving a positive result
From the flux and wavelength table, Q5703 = 1.19 Ang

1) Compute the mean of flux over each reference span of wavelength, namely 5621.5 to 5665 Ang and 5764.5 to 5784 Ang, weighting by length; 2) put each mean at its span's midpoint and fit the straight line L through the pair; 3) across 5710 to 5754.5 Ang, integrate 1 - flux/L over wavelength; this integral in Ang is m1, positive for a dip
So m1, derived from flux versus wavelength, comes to -2.0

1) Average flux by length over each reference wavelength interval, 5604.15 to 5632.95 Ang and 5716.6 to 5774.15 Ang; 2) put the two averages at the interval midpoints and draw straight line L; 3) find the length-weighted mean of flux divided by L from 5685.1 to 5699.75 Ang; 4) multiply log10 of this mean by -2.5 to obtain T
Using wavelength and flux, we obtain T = 0.07 mag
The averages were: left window 10.6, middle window 11.3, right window 13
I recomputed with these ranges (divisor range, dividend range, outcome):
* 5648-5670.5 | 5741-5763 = 1.15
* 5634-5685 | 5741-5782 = 1.13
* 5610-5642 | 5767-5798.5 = 1.21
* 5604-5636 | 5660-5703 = 1.08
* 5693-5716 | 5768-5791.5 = 1.10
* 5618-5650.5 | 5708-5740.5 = 1.16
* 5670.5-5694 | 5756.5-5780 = 1.10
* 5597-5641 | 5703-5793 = 1.22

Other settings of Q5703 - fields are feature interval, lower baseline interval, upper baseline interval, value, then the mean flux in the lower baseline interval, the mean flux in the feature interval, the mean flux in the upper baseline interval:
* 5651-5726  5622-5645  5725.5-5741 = 0.8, 11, 11.9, 12.8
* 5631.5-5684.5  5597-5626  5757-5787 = -2.0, 10.3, 11.5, 12.9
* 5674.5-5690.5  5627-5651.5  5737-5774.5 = 0.1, 11.1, 11.7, 13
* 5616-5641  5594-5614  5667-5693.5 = -0.5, 10.1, 10.9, 11.7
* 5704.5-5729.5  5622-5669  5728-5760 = 0.1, 11.2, 12.5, 13.1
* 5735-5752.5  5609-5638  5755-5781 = -0.6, 10.8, 13.1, 13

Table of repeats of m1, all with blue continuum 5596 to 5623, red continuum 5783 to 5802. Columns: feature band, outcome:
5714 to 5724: -0.62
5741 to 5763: -0.77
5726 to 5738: -0.34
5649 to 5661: -0.48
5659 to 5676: -0.66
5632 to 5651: -0.51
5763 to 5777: 0.28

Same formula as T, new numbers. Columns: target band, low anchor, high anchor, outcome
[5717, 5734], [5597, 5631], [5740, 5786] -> -0.04 mag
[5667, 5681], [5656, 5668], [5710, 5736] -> -0.04 mag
